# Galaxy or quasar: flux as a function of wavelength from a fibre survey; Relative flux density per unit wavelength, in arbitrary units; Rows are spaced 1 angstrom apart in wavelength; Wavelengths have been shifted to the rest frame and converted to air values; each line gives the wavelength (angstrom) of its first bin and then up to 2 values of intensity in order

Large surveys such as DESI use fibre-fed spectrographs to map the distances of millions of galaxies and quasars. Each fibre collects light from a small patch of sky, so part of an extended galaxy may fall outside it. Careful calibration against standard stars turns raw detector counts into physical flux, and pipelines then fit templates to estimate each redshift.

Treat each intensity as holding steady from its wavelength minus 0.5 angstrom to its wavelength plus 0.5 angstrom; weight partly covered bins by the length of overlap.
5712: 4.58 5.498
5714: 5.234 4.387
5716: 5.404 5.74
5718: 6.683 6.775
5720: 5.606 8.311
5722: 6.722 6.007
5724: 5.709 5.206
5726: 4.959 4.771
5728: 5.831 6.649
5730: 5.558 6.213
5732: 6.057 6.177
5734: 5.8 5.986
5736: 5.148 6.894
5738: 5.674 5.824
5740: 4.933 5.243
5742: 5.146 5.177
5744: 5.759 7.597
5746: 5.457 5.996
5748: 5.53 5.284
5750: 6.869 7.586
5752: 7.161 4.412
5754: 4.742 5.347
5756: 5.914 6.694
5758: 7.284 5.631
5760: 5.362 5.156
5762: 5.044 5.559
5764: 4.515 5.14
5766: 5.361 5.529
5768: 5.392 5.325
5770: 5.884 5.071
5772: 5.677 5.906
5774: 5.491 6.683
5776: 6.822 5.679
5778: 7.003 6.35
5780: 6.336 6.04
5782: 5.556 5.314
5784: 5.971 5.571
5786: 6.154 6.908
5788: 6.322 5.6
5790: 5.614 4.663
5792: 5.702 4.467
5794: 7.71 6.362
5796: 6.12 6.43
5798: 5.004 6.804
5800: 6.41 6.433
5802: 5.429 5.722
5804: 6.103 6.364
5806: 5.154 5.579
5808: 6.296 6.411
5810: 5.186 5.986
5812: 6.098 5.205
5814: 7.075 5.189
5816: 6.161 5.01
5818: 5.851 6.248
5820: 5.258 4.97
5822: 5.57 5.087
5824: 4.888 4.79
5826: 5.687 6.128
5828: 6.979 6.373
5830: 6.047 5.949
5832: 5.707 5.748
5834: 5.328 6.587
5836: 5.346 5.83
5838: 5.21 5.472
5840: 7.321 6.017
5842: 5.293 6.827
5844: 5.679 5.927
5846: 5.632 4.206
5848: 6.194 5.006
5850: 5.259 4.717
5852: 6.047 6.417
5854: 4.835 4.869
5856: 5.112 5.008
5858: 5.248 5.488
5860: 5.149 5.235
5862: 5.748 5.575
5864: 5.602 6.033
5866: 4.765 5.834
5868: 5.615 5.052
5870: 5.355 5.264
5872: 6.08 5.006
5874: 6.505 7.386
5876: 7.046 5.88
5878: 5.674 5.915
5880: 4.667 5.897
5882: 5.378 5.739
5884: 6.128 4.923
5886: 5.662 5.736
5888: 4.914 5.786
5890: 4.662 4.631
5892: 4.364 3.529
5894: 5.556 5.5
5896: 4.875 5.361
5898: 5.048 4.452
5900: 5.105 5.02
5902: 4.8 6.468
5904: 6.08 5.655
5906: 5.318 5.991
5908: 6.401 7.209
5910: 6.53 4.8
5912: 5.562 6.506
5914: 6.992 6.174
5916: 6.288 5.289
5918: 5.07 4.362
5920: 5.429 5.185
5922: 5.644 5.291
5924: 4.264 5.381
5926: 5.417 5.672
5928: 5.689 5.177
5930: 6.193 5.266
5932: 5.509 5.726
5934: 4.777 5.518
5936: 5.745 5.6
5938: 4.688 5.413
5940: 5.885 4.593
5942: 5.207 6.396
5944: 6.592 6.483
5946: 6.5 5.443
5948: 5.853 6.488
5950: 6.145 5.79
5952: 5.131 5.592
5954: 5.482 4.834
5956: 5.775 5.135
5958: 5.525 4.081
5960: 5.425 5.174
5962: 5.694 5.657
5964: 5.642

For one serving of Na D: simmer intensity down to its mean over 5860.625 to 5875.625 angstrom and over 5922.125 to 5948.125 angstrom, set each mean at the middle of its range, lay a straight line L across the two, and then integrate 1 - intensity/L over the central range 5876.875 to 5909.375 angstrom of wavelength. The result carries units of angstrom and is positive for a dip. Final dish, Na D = 1.4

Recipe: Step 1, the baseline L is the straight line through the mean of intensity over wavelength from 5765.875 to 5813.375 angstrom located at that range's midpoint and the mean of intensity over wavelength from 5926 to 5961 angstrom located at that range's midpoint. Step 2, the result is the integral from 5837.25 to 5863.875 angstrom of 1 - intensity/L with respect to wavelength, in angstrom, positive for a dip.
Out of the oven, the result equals 1.1 angstrom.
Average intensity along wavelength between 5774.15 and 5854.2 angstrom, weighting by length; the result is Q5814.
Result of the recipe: 5.85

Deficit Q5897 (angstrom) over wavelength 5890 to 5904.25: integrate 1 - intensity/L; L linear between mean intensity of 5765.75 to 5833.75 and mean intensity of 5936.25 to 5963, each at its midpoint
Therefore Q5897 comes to 1.6 angstrom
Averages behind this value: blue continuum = 5.85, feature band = 5.02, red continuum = 5.58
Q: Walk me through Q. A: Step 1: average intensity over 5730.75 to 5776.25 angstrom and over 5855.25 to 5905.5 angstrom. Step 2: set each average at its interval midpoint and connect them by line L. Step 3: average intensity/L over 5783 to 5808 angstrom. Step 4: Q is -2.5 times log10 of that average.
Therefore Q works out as -0.05 mag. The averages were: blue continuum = 5.76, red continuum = 5.43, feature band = 5.94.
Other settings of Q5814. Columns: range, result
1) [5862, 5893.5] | 5.51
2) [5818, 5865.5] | 5.61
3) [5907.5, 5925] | 5.7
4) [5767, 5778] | 5.84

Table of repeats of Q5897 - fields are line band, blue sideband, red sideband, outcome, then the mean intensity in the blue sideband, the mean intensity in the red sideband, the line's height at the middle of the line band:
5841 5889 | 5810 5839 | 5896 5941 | 0.5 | 5.71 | 5.53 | 5.63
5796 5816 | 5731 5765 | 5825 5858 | -0.8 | 5.78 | 5.69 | 5.73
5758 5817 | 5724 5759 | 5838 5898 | -1.2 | 5.84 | 5.5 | 5.72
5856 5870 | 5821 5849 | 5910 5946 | 0.7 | 5.74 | 5.56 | 5.69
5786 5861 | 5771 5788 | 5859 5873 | 0.3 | 6.07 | 5.47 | 5.76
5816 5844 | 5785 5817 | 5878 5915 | 0.2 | 5.94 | 5.49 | 5.8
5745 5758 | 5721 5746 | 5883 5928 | -0.5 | 5.84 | 5.44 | 5.8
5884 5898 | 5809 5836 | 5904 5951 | 1.5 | 5.74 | 5.69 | 5.7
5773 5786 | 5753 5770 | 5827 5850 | -1.2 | 5.48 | 5.84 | 5.56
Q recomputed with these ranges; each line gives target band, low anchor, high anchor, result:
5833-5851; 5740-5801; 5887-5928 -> -0.01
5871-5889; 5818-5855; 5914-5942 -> -0.04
